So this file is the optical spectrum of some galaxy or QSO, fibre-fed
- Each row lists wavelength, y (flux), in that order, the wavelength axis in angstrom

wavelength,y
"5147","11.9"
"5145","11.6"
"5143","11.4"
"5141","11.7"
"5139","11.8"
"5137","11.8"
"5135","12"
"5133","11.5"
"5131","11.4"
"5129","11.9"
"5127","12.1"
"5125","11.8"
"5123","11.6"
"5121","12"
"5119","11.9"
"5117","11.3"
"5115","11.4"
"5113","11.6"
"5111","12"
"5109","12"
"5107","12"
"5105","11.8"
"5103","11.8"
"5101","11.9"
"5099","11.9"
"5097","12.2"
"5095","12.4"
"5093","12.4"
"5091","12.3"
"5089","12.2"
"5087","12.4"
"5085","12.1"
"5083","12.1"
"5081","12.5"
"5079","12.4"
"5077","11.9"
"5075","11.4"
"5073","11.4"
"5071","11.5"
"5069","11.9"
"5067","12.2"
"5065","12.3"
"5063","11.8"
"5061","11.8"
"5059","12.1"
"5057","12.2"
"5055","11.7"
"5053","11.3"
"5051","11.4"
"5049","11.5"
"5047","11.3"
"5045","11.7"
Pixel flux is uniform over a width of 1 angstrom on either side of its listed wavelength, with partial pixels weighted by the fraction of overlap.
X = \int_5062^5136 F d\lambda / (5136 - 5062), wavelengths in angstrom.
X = 11.9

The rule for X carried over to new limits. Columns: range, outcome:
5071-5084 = 11.9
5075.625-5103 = 12.2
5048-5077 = 11.8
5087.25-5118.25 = 12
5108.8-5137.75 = 11.7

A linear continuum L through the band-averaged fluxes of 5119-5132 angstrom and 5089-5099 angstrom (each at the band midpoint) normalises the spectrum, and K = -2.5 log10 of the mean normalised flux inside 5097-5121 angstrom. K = 0.022 mag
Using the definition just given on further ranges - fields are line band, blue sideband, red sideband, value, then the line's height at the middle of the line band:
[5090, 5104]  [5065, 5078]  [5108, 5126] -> -0.03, 11.7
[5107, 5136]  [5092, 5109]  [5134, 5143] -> 0.01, 11.9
